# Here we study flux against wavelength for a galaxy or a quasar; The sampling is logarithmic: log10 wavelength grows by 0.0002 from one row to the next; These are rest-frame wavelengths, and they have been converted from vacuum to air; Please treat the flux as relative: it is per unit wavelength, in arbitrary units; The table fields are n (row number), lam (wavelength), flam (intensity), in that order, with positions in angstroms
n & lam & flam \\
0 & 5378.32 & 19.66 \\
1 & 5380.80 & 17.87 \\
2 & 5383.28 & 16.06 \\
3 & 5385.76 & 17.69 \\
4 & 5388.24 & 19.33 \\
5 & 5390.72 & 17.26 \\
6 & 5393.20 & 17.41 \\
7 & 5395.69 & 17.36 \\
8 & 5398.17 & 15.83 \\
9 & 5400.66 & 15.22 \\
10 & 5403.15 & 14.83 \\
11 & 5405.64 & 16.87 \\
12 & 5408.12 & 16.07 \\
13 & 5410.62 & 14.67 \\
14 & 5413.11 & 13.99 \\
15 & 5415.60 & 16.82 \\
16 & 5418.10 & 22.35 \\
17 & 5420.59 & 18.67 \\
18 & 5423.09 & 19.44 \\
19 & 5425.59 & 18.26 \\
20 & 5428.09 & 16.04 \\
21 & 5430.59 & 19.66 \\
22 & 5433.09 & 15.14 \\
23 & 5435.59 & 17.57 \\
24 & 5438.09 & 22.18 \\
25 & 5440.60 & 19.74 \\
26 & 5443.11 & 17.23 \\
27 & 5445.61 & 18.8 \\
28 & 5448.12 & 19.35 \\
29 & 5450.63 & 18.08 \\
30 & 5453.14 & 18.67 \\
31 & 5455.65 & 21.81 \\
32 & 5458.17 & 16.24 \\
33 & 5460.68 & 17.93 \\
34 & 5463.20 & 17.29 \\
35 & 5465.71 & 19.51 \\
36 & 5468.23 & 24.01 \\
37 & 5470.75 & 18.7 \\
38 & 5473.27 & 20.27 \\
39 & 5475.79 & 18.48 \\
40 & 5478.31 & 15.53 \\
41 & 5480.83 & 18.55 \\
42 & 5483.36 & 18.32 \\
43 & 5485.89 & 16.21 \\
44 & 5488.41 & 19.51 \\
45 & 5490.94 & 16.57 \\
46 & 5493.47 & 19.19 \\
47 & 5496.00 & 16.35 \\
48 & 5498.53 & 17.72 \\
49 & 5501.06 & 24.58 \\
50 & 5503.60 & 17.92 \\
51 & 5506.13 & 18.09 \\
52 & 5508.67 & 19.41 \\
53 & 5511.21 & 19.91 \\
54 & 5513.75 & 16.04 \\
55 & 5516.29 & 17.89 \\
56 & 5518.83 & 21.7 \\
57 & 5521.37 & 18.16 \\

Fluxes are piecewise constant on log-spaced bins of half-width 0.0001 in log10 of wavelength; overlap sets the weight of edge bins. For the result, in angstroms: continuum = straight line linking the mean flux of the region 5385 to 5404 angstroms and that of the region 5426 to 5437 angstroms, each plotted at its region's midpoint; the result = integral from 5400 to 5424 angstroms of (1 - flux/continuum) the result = 0.2 angstroms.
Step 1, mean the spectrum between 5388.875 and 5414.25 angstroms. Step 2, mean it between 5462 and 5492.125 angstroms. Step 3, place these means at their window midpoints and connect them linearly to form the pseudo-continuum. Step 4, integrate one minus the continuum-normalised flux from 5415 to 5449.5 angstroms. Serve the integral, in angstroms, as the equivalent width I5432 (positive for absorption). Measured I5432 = -3.3 angstroms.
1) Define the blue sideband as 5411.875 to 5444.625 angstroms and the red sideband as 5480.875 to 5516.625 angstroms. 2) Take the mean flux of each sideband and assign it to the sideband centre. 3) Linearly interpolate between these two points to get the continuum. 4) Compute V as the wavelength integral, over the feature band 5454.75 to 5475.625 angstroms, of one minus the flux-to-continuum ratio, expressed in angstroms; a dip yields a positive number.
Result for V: -1.2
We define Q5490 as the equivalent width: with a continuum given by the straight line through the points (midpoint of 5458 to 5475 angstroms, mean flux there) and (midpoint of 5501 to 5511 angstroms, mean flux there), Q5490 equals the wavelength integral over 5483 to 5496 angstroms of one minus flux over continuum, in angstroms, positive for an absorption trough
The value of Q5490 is 1.1 angstroms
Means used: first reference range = 19.3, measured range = 17.8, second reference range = 19.4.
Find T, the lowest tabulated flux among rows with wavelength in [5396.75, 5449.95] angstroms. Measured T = 13.99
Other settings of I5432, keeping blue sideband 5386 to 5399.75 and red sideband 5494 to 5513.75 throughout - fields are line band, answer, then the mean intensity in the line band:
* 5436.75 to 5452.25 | -0.9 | 19.2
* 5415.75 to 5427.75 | -0.9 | 19.1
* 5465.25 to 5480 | -0.7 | 19.4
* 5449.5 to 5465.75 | -0.1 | 18.4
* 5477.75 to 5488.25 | 0.6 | 17.5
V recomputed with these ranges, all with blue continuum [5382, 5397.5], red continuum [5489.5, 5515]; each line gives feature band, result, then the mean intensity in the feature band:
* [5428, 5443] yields -0.5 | 18.5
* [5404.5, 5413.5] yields 1.1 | 15.5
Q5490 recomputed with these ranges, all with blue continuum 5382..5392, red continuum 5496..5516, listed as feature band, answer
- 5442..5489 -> -0.6 angstroms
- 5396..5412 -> 1.9 angstroms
